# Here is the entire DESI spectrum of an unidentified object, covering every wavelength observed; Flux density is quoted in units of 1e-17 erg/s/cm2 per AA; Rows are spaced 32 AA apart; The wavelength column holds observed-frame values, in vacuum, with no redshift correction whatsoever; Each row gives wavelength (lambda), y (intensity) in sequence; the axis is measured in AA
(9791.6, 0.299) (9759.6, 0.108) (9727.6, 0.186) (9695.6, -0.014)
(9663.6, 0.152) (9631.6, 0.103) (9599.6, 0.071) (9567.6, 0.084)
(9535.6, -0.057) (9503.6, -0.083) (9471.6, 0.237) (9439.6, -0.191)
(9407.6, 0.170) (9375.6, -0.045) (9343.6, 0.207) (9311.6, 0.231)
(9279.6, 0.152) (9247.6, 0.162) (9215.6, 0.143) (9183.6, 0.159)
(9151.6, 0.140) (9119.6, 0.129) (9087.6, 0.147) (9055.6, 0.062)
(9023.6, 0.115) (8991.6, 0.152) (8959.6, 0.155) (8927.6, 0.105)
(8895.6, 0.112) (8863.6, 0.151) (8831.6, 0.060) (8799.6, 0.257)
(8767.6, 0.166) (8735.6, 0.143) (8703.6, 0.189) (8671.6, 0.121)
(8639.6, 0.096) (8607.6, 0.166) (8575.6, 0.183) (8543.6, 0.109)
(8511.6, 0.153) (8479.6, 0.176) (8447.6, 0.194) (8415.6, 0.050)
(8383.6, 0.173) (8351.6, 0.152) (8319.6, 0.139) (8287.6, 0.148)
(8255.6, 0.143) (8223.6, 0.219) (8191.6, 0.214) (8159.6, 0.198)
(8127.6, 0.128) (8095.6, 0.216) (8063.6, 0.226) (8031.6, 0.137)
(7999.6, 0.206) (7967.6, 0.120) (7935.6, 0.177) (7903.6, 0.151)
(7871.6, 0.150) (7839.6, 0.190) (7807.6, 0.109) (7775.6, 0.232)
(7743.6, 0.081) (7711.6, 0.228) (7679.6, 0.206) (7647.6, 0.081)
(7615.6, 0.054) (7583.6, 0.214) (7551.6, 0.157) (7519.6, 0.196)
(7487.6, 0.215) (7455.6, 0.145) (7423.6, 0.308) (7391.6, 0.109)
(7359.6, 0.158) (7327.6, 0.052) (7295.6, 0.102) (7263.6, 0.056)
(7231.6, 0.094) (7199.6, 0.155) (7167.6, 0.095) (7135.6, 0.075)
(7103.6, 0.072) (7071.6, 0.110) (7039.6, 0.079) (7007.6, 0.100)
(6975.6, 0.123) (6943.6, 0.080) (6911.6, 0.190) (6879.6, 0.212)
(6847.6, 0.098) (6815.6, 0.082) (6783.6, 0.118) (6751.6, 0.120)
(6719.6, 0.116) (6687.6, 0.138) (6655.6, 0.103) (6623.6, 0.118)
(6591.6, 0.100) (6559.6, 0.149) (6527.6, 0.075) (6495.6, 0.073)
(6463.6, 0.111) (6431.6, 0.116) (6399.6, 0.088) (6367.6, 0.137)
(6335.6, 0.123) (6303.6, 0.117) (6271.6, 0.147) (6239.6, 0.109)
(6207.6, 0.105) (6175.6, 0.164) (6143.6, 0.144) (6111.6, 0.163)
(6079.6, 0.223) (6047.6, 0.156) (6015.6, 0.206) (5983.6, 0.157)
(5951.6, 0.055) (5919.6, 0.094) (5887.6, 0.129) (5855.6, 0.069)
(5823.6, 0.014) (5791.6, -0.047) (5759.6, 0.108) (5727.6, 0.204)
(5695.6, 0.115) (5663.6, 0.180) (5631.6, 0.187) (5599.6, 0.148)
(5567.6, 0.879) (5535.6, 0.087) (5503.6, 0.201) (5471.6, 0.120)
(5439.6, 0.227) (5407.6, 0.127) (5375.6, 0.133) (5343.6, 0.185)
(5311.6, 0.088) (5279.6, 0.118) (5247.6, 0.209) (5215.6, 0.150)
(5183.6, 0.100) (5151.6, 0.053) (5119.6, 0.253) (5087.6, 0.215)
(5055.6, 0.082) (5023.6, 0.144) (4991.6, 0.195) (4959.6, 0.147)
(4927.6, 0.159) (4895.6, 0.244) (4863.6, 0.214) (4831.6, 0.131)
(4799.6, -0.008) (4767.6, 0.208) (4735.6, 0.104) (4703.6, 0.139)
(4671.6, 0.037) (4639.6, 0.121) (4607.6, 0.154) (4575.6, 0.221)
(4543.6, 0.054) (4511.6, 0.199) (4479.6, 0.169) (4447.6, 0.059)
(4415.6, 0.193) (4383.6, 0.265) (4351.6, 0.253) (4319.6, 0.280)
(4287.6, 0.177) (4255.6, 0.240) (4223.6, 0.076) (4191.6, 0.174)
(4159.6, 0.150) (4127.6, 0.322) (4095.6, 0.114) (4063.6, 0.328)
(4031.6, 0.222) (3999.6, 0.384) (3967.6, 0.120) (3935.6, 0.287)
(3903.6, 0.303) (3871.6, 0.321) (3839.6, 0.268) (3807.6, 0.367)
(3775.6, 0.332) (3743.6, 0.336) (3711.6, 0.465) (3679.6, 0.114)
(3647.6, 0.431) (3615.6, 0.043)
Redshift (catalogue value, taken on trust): 0.99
